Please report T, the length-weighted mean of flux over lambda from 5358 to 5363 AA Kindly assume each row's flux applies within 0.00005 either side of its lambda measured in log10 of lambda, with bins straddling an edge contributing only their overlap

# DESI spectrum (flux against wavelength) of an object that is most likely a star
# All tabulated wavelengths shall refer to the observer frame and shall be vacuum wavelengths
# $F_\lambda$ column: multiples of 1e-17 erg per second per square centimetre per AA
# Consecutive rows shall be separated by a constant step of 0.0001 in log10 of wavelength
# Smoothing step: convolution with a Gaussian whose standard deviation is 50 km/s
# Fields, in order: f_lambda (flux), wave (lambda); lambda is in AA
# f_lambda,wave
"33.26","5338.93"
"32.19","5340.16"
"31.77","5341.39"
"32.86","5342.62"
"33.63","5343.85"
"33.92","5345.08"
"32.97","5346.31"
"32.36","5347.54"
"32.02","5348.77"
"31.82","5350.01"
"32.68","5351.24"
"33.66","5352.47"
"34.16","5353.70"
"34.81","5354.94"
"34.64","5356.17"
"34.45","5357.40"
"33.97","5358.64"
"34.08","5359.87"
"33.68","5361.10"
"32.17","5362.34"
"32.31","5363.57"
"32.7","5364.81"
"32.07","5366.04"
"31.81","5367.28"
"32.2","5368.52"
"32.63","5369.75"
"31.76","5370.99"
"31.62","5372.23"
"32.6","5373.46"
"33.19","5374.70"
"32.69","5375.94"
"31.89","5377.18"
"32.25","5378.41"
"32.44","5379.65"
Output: 33.5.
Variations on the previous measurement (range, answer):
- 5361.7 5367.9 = 32.2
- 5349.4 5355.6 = 33.5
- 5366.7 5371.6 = 32.1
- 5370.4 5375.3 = 32.3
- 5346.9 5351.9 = 32.2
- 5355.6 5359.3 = 34.4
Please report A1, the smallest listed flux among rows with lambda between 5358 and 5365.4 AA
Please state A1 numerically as 32.17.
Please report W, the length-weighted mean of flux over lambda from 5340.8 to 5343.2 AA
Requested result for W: 32.3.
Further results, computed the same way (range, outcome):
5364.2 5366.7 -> 32.4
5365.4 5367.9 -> 31.9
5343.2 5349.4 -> 33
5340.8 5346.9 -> 33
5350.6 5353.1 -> 33.3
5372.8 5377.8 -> 32.6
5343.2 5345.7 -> 33.8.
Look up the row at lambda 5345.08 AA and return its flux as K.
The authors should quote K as 33.92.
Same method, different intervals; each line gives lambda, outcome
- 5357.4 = 34.45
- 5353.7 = 34.16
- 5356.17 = 34.64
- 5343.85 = 33.63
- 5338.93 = 33.26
